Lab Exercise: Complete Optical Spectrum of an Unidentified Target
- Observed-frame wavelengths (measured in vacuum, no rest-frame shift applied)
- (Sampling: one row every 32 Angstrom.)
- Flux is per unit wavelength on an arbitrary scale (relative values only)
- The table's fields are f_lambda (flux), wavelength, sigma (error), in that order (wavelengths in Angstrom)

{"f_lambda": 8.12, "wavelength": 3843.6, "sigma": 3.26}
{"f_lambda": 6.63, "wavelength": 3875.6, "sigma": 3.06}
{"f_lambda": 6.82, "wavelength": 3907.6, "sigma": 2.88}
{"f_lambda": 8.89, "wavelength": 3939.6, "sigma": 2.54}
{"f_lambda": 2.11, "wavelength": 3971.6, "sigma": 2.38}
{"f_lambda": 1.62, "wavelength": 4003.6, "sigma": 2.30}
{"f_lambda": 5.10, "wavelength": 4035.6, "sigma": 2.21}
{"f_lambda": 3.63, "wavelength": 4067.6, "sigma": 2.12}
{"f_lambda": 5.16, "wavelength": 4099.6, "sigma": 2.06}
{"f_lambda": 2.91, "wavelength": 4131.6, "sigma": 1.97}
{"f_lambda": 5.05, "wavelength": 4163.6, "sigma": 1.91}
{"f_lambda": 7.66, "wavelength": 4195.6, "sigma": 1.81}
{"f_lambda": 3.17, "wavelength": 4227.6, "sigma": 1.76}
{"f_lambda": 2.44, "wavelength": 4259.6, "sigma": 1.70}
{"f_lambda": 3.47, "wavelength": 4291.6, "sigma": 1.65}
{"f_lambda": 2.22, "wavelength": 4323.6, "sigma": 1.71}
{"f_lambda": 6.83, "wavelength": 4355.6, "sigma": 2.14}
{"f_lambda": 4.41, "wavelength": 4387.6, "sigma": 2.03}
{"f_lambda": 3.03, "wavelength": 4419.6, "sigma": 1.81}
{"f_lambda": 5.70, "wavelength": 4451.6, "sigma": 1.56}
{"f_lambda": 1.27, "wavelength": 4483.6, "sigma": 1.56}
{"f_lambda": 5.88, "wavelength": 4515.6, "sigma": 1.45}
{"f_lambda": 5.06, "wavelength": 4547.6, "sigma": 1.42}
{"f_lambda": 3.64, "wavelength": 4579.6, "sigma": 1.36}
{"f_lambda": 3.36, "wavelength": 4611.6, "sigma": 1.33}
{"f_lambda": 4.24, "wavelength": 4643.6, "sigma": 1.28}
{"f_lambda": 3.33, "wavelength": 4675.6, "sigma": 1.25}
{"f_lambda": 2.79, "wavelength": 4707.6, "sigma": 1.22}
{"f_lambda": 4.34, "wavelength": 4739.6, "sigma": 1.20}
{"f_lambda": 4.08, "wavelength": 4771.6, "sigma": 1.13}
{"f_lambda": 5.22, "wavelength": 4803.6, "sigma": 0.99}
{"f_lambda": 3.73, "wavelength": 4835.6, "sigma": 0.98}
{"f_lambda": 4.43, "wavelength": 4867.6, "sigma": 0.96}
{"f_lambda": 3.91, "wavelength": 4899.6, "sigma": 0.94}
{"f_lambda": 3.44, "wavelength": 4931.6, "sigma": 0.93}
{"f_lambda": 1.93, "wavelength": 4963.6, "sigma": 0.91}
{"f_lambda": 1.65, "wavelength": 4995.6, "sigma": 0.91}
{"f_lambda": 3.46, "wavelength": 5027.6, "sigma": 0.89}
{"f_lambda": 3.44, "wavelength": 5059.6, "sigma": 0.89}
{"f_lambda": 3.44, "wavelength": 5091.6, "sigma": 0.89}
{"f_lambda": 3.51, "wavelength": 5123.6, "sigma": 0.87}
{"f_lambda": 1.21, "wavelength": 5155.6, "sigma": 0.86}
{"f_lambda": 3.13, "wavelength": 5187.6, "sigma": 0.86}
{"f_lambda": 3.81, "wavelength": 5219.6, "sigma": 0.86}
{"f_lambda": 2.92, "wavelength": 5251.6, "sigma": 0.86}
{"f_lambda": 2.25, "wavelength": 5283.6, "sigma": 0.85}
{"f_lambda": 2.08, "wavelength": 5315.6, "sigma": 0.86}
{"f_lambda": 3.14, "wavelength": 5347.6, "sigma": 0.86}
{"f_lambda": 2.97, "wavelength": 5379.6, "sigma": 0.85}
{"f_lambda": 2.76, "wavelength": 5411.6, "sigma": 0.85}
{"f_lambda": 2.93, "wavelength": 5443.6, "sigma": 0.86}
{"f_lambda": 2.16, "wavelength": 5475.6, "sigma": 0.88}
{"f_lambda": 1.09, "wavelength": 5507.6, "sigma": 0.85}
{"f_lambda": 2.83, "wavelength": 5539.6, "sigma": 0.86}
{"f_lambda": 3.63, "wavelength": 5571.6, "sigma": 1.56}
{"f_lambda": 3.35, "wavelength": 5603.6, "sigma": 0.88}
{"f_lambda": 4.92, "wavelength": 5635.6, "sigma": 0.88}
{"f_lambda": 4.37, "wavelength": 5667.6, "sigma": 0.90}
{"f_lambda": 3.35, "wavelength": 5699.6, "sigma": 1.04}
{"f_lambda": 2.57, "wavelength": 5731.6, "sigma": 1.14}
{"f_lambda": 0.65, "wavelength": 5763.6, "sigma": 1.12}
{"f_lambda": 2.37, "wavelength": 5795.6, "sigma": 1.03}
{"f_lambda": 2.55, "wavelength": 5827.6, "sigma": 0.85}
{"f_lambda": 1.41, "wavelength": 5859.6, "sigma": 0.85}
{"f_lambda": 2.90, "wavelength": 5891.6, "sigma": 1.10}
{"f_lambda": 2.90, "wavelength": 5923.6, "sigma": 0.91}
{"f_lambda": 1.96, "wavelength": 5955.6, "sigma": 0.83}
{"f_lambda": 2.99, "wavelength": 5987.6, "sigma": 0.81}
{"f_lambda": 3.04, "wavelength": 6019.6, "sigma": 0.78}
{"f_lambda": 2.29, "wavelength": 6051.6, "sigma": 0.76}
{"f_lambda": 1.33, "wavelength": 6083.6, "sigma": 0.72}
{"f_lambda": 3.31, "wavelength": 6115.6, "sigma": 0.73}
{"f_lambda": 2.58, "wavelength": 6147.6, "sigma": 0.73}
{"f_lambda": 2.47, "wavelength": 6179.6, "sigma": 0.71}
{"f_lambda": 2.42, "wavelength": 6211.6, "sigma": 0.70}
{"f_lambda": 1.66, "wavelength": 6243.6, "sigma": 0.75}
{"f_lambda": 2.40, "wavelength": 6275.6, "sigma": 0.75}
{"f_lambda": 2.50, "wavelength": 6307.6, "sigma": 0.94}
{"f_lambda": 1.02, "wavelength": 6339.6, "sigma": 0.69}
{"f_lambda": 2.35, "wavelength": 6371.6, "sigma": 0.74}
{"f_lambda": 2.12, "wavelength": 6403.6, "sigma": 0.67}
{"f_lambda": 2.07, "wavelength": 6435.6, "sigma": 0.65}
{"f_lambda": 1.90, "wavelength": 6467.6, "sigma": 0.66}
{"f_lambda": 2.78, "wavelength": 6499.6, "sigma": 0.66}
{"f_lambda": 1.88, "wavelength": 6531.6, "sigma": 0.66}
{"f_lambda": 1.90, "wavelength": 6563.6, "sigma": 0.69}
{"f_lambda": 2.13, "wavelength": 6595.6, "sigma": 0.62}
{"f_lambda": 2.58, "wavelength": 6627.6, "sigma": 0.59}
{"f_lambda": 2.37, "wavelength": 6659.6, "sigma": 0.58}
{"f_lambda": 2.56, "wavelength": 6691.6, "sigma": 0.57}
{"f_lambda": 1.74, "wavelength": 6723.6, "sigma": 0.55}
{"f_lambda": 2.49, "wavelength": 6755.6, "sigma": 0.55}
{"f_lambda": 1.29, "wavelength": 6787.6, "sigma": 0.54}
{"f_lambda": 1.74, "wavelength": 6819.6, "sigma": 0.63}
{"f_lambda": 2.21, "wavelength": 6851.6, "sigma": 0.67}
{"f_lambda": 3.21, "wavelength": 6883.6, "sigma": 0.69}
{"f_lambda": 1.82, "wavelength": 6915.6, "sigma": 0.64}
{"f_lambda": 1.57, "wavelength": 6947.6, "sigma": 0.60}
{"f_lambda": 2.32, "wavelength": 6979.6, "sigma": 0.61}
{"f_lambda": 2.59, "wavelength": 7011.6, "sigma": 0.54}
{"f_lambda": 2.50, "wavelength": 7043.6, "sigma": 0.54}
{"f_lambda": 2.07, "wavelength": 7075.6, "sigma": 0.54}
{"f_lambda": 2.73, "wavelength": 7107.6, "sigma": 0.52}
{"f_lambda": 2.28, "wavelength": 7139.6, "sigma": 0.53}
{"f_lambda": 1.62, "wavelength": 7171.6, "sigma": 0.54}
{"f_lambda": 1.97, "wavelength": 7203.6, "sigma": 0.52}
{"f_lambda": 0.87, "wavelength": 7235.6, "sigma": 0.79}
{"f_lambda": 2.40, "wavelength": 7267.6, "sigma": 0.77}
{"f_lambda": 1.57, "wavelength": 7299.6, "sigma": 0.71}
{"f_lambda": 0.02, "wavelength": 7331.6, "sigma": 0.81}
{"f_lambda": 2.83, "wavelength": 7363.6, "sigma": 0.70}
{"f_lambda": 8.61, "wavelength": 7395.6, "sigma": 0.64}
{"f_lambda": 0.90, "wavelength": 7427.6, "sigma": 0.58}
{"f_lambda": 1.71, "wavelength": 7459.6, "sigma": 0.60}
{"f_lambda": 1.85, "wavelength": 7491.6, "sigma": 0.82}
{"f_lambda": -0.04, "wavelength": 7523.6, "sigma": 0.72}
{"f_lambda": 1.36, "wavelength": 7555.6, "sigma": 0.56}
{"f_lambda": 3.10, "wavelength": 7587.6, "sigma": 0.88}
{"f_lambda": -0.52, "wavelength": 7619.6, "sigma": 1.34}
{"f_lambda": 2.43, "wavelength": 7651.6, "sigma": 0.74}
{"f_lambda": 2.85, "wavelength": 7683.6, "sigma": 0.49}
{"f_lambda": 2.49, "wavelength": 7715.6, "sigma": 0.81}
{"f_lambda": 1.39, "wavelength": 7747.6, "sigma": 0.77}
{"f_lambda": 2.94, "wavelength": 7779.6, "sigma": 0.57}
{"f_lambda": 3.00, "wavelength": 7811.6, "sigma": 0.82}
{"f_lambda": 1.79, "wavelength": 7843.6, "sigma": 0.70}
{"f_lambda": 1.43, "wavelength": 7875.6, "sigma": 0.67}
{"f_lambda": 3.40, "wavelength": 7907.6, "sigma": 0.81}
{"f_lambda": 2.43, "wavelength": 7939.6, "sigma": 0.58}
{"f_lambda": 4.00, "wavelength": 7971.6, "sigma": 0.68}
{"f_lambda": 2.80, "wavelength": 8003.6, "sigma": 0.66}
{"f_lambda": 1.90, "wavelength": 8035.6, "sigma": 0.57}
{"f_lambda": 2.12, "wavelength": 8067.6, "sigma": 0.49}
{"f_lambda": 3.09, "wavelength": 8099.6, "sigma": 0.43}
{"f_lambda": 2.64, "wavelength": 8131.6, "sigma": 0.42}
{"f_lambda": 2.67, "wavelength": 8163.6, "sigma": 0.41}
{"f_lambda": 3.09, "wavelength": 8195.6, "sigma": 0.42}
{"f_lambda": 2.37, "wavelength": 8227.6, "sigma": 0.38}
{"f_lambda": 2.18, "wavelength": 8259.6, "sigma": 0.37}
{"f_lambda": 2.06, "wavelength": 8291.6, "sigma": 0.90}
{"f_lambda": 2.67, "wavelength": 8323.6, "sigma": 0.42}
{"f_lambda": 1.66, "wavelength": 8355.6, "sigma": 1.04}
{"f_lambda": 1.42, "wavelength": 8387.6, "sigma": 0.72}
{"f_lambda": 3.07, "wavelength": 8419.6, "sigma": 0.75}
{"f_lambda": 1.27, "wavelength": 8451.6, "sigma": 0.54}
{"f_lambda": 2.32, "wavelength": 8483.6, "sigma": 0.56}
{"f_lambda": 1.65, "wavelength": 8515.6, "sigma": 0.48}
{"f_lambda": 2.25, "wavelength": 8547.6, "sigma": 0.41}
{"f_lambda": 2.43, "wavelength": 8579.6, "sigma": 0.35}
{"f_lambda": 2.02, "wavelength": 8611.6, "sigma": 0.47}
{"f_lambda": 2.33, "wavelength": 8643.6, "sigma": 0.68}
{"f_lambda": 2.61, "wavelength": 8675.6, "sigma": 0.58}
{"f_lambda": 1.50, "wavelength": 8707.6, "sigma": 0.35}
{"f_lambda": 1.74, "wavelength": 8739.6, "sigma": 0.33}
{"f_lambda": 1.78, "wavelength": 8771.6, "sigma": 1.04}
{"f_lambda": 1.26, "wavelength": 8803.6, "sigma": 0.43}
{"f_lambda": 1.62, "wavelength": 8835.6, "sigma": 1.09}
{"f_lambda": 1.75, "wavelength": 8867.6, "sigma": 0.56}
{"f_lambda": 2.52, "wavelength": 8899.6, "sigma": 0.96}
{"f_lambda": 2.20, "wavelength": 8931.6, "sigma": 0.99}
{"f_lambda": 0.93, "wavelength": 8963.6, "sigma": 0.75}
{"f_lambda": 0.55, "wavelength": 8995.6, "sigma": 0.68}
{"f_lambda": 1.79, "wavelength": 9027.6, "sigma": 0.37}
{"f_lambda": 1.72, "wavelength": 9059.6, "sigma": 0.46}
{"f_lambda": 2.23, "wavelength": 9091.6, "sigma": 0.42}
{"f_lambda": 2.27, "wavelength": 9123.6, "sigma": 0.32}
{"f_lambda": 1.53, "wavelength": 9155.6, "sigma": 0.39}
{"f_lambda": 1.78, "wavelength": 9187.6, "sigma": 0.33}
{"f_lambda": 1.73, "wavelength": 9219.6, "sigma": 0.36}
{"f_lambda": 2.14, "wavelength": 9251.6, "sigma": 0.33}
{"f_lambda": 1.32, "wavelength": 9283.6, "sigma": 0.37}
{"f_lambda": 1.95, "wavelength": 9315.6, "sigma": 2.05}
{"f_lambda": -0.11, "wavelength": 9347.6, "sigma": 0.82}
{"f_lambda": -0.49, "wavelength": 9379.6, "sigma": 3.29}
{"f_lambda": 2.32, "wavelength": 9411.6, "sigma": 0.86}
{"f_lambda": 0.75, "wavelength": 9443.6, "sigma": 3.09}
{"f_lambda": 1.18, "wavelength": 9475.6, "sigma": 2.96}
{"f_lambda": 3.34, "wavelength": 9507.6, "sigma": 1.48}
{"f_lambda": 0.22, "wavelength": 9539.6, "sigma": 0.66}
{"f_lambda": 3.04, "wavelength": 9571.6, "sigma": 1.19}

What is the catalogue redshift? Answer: 0.98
